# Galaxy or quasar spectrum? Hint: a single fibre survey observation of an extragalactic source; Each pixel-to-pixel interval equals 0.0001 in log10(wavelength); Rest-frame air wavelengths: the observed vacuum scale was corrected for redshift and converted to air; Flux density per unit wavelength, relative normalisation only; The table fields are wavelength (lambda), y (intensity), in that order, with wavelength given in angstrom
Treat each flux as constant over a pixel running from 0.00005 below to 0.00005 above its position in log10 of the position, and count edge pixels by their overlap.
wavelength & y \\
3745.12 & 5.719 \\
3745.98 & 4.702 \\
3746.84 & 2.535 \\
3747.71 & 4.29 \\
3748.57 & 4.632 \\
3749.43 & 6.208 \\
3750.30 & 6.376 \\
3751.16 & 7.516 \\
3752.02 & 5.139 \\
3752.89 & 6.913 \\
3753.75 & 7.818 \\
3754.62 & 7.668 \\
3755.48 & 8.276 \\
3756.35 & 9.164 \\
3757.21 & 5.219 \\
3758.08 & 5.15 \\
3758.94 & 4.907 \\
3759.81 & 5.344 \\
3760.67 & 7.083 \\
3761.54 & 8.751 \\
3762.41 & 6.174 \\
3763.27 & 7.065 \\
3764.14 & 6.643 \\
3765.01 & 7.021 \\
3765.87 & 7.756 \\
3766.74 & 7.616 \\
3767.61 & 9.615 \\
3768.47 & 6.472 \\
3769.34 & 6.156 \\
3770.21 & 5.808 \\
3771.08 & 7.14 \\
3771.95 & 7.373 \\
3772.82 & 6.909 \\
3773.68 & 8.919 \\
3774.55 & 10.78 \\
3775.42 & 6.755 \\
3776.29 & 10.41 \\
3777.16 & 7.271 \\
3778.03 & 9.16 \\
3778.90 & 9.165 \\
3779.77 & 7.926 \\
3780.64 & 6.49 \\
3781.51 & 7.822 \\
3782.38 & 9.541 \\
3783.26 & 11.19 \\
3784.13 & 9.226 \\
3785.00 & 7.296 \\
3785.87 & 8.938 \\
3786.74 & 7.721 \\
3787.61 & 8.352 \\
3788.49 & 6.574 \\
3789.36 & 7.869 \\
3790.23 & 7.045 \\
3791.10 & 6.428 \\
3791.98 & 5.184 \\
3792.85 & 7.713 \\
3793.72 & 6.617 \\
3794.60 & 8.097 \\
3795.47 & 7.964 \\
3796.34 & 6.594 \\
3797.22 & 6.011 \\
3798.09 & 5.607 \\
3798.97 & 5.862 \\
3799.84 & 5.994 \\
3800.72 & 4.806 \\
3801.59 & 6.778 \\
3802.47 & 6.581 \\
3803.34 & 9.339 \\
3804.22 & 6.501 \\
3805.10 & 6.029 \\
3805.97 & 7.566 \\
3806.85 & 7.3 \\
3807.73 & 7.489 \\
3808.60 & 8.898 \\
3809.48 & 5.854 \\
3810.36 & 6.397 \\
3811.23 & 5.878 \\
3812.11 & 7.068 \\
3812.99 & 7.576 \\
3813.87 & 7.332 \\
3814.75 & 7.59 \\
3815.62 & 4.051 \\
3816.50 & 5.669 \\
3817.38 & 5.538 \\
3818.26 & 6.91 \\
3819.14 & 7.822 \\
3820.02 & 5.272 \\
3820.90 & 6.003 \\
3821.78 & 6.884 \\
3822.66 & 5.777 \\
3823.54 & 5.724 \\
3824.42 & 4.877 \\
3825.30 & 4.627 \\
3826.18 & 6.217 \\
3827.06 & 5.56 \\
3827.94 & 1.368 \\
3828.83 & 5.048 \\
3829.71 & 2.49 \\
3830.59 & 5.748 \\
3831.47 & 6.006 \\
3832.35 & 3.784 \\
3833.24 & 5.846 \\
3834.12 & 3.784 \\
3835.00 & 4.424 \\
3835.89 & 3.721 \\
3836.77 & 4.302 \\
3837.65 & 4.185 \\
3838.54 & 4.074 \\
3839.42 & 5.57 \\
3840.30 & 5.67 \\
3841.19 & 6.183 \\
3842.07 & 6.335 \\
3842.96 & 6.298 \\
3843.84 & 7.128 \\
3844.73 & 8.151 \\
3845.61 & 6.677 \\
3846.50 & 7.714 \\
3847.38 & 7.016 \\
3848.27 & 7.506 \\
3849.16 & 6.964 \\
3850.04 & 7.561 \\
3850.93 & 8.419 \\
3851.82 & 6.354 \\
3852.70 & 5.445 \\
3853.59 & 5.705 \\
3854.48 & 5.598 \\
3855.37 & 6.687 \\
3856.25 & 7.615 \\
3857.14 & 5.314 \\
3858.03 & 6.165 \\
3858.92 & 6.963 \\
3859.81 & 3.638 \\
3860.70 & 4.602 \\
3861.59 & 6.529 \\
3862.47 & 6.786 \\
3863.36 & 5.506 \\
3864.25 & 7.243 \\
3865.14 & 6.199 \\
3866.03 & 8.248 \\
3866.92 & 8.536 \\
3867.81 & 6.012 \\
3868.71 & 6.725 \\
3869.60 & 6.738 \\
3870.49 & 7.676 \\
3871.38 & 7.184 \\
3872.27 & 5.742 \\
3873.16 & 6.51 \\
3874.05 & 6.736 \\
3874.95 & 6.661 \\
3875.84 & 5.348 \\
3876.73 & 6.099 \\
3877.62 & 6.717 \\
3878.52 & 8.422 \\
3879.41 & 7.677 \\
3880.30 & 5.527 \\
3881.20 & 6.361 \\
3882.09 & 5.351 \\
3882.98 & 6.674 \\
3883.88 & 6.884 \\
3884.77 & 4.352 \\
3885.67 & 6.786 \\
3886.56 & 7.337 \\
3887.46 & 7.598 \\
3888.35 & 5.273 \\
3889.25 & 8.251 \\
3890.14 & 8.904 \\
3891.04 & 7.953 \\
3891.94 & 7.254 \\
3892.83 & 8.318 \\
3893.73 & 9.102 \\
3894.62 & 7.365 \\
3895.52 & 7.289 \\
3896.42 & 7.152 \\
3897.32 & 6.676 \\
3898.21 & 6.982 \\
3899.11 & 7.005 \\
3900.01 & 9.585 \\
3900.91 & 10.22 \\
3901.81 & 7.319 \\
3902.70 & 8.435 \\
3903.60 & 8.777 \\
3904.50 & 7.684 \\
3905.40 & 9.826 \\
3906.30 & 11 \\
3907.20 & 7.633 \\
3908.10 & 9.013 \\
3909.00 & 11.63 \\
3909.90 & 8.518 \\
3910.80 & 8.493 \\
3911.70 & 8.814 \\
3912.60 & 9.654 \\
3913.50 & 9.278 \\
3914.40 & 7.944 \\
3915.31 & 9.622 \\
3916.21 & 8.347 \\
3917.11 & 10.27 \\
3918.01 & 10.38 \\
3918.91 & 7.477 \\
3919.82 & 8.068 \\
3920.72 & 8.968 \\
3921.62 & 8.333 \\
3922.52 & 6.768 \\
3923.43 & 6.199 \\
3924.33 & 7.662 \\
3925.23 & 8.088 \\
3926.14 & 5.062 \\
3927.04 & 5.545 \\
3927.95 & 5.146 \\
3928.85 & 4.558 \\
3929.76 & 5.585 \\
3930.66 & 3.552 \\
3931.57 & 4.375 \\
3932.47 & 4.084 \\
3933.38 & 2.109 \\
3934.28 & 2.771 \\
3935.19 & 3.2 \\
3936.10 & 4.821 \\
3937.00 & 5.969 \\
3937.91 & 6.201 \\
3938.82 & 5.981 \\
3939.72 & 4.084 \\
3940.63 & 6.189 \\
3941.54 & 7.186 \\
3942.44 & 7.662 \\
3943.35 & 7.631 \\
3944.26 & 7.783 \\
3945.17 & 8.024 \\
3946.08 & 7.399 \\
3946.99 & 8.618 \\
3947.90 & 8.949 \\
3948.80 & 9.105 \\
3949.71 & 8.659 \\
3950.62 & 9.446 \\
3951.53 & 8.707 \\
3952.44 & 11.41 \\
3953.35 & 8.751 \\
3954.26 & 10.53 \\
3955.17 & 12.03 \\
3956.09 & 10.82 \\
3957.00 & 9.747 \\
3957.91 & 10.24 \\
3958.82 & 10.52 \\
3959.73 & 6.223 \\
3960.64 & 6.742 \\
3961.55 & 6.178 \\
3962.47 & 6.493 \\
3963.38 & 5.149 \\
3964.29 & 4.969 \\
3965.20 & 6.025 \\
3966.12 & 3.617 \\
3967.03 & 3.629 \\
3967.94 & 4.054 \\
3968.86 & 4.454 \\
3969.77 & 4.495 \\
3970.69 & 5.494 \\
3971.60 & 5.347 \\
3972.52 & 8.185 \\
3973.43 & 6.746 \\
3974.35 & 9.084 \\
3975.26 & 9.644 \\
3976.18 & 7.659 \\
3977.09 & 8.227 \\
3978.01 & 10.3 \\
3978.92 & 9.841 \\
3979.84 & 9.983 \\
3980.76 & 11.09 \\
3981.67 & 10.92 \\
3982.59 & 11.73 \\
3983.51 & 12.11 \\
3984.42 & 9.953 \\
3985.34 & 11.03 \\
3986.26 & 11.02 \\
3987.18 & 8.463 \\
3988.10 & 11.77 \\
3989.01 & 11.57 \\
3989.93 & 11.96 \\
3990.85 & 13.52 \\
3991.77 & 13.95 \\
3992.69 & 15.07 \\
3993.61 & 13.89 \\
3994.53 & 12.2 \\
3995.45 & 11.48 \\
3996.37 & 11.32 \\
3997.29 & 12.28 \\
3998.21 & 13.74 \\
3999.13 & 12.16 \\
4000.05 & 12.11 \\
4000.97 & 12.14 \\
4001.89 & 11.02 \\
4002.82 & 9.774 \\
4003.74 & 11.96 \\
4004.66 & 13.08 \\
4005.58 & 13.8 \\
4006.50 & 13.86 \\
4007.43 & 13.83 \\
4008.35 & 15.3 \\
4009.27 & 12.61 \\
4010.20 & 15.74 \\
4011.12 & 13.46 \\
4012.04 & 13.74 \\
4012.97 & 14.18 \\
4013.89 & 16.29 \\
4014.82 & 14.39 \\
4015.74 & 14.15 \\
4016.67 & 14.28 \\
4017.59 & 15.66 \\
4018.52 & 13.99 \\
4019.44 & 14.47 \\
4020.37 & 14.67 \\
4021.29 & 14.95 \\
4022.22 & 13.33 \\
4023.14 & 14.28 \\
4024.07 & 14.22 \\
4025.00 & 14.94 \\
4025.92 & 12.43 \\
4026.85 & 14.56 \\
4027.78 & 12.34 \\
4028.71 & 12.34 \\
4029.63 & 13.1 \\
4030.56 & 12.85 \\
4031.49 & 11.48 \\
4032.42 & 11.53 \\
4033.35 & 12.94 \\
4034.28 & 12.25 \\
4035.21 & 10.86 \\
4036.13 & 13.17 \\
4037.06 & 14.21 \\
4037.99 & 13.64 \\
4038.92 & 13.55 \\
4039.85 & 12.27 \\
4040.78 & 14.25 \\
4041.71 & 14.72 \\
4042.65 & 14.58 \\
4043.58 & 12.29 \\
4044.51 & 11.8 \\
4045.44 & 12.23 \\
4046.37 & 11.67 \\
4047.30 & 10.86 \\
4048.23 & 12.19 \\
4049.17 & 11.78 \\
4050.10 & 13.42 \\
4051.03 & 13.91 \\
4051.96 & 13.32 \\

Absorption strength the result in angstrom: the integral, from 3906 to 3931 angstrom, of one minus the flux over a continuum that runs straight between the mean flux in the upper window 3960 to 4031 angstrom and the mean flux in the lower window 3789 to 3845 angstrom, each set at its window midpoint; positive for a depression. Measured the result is 2.8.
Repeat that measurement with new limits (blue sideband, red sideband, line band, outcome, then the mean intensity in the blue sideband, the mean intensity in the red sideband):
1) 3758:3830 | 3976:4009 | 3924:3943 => 9.4 angstrom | 6.91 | 11.8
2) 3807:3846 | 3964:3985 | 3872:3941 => -3.1 angstrom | 5.73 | 7.76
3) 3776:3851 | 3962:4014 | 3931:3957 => 6.2 angstrom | 6.56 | 10.5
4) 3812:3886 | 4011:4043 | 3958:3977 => 8.2 angstrom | 6.09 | 13.7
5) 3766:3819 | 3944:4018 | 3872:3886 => 3.7 angstrom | 7.32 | 10.3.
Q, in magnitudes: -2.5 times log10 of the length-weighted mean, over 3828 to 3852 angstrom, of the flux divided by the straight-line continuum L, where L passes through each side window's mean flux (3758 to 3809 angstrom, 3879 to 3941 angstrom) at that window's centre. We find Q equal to 0.260 mag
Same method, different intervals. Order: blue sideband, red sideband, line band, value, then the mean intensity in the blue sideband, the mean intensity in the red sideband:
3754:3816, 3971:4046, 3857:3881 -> 0.38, 7.28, 12.4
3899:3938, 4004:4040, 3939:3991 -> 0.21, 7.37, 13.7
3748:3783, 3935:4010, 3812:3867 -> 0.33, 7.31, 9.36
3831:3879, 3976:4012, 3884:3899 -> 0.07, 6.24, 12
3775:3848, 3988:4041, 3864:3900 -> 0.26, 6.53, 13.3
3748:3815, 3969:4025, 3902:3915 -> 0.11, 7.23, 11.9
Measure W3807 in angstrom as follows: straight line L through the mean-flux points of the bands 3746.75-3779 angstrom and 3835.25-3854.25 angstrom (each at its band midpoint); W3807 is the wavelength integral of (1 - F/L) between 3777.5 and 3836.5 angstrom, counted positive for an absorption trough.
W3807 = 0.8 angstrom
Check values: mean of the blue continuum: 7.06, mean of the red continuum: 6.21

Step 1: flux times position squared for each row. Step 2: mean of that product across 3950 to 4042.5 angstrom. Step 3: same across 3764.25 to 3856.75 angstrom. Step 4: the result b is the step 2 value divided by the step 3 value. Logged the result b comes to 1.86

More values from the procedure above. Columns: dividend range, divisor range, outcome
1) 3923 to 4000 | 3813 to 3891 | 1.41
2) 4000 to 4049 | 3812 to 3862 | 2.50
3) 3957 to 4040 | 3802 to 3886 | 1.97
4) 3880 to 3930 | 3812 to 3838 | 1.51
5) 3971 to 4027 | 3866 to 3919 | 1.67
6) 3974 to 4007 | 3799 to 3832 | 2.06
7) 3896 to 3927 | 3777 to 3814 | 1.22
